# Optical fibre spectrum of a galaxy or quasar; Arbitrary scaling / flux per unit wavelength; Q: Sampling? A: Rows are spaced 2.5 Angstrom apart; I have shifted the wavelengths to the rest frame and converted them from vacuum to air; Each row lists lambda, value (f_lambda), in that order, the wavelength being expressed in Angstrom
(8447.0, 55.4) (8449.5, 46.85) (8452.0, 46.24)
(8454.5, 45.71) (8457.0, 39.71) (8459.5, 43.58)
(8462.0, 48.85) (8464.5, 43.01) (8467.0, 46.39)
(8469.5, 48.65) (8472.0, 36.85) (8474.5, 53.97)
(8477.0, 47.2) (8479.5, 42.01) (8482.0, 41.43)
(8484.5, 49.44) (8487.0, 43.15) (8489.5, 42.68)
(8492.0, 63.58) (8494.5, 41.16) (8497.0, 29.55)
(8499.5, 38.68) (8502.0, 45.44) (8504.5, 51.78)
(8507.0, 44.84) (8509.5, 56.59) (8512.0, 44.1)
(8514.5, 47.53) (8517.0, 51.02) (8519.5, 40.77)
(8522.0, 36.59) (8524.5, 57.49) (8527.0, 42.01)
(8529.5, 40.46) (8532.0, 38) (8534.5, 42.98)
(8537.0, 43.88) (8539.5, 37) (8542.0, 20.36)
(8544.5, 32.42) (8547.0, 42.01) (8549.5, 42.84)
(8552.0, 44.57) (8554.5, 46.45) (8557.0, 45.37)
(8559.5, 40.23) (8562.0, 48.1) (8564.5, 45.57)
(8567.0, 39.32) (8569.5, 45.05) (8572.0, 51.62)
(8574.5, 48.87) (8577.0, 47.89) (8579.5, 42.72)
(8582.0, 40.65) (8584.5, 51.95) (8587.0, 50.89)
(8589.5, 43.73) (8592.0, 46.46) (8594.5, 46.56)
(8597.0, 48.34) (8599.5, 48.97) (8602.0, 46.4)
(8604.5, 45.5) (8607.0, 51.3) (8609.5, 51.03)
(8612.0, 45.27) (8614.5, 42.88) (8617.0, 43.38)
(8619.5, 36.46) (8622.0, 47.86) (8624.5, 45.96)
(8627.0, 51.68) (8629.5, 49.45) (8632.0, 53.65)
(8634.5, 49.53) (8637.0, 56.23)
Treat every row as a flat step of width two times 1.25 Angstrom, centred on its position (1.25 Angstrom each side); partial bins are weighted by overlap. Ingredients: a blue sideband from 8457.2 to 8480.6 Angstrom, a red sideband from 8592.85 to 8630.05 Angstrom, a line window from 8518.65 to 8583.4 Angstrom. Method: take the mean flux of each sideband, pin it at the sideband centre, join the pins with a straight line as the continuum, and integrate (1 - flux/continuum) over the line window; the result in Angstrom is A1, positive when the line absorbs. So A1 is 5.1 Angstrom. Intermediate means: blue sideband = 45.4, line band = 42.5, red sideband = 46.7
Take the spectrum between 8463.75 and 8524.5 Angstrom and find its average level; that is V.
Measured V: 45.5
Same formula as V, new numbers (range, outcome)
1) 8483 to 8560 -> 43.3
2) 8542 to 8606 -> 44.8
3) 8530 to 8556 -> 39.2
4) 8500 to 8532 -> 46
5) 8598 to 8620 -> 46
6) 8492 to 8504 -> 42.1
